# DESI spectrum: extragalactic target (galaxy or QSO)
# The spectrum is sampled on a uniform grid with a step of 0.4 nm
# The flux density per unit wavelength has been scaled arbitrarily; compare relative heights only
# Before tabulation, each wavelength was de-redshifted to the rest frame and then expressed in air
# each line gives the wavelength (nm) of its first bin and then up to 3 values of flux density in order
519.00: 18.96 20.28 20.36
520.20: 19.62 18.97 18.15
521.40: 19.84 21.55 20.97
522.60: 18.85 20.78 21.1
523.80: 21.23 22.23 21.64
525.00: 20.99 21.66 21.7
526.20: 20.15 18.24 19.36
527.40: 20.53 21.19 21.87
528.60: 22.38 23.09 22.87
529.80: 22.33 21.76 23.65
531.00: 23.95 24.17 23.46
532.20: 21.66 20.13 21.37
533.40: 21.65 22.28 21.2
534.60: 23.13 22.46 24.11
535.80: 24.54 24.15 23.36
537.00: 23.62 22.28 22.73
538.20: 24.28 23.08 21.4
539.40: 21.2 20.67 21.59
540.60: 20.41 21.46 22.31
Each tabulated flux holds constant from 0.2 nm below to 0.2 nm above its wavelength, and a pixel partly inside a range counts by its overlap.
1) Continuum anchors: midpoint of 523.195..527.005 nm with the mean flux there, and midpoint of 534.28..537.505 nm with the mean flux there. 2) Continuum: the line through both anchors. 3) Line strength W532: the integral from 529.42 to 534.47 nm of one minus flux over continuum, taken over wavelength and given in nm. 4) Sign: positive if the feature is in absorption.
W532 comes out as 0.033 nm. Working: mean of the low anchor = 20.9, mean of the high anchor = 23.4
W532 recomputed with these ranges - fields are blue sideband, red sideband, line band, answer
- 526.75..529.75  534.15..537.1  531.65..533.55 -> 0.09 nm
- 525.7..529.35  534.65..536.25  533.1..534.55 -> 0.08 nm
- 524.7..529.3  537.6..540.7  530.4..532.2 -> -0.18 nm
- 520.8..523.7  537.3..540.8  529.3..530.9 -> -0.13 nm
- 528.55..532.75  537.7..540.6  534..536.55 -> -0.11 nm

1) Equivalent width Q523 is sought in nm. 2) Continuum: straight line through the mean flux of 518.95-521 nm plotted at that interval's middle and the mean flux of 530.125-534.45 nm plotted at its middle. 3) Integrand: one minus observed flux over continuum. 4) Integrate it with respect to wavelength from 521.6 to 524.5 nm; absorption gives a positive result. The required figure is -0.11 nm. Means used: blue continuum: 19.5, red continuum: 22.3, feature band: 21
